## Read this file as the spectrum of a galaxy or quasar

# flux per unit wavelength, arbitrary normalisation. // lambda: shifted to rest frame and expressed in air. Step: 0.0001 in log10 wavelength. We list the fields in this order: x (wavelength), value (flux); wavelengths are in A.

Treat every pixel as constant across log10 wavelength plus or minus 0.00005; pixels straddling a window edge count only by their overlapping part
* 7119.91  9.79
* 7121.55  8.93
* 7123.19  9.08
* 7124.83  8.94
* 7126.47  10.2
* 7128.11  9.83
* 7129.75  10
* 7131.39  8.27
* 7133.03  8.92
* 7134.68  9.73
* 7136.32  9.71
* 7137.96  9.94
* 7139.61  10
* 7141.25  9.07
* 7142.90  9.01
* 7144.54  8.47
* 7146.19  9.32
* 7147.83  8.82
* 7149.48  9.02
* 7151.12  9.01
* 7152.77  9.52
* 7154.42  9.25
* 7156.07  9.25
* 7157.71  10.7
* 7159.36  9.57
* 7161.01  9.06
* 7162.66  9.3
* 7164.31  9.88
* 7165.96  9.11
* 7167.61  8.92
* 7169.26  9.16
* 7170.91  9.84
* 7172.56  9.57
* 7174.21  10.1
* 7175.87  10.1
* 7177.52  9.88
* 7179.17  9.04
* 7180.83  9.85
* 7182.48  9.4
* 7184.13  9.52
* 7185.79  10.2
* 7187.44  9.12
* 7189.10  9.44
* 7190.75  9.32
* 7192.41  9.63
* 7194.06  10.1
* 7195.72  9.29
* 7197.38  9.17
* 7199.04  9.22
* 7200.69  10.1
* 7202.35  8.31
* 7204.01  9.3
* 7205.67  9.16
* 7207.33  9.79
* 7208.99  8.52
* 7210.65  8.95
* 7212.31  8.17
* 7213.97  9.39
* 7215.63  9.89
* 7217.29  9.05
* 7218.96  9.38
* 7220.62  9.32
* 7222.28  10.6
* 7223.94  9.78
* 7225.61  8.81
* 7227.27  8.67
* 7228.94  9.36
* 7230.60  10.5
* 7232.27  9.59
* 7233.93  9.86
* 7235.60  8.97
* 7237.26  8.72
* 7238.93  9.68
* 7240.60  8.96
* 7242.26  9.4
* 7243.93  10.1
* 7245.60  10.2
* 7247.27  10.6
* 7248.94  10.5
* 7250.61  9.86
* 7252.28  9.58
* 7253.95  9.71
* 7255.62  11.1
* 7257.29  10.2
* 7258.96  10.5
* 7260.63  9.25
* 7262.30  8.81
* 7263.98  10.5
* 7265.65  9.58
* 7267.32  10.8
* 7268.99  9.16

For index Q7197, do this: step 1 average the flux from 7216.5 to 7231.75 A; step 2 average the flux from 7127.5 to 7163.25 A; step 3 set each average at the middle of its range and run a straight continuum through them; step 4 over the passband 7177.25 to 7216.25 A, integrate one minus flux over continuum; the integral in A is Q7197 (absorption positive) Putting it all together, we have 0.37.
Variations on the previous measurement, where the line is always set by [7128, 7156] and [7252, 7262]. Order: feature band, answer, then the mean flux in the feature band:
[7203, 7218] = 0.9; 9.13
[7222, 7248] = 0.8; 9.59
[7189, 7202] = 0.2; 9.5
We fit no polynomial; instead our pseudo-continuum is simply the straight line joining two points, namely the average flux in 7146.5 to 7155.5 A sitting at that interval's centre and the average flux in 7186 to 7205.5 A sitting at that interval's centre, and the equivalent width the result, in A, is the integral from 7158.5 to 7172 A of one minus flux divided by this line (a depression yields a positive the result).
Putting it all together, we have -0.21 A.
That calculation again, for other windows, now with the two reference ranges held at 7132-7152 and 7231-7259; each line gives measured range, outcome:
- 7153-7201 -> -0.5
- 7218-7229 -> 0.3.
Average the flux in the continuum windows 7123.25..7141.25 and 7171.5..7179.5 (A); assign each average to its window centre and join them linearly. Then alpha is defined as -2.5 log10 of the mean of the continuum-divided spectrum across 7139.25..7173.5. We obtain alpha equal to 0.04 mag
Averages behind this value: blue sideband 9.51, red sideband 9.78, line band 9.32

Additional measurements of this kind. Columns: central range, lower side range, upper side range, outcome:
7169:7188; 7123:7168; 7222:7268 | -0.02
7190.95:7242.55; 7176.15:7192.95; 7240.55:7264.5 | 0.05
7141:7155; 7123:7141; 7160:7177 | 0.05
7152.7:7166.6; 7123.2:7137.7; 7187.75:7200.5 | -0.01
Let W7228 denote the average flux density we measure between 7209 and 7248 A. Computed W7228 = 9.45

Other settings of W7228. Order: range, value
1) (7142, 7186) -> 9.43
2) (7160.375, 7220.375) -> 9.39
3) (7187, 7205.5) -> 9.36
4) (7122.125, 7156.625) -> 9.3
